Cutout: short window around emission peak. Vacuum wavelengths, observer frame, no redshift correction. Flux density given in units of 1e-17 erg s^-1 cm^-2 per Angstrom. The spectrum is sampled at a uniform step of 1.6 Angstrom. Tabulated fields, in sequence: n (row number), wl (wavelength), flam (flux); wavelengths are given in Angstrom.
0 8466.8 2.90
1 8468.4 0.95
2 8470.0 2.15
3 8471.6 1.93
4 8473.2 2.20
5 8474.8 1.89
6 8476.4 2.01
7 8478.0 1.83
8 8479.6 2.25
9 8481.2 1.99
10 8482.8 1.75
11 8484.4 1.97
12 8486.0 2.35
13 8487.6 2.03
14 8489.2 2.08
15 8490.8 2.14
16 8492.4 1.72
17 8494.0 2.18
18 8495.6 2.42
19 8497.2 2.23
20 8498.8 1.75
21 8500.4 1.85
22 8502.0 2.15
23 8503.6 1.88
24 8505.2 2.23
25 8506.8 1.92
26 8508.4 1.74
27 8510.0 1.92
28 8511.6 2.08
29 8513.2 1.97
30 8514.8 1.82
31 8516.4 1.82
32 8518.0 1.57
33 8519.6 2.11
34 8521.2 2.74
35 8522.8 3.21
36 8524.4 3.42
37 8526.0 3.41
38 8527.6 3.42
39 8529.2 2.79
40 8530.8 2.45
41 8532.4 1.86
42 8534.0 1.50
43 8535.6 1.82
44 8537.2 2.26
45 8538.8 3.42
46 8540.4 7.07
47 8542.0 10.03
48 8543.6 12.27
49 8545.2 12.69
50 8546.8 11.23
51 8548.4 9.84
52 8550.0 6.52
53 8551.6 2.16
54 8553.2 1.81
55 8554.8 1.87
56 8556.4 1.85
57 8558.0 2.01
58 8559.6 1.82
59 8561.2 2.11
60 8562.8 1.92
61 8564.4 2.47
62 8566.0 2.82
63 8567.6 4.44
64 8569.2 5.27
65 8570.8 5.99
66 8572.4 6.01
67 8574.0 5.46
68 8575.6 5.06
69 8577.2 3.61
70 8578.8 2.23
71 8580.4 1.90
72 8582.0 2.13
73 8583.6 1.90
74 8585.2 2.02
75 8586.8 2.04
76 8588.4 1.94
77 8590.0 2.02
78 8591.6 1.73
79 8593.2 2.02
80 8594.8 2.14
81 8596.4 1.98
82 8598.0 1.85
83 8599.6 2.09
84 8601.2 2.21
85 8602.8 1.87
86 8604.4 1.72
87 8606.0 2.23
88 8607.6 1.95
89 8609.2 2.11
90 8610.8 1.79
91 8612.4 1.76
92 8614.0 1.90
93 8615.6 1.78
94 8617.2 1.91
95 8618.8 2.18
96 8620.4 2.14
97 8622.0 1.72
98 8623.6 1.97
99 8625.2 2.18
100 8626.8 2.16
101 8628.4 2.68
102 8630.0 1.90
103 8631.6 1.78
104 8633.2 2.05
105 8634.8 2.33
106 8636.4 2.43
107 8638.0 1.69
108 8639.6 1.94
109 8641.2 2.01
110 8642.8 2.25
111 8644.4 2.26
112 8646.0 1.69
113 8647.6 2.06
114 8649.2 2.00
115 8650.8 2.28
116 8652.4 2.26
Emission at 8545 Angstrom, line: H-alpha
